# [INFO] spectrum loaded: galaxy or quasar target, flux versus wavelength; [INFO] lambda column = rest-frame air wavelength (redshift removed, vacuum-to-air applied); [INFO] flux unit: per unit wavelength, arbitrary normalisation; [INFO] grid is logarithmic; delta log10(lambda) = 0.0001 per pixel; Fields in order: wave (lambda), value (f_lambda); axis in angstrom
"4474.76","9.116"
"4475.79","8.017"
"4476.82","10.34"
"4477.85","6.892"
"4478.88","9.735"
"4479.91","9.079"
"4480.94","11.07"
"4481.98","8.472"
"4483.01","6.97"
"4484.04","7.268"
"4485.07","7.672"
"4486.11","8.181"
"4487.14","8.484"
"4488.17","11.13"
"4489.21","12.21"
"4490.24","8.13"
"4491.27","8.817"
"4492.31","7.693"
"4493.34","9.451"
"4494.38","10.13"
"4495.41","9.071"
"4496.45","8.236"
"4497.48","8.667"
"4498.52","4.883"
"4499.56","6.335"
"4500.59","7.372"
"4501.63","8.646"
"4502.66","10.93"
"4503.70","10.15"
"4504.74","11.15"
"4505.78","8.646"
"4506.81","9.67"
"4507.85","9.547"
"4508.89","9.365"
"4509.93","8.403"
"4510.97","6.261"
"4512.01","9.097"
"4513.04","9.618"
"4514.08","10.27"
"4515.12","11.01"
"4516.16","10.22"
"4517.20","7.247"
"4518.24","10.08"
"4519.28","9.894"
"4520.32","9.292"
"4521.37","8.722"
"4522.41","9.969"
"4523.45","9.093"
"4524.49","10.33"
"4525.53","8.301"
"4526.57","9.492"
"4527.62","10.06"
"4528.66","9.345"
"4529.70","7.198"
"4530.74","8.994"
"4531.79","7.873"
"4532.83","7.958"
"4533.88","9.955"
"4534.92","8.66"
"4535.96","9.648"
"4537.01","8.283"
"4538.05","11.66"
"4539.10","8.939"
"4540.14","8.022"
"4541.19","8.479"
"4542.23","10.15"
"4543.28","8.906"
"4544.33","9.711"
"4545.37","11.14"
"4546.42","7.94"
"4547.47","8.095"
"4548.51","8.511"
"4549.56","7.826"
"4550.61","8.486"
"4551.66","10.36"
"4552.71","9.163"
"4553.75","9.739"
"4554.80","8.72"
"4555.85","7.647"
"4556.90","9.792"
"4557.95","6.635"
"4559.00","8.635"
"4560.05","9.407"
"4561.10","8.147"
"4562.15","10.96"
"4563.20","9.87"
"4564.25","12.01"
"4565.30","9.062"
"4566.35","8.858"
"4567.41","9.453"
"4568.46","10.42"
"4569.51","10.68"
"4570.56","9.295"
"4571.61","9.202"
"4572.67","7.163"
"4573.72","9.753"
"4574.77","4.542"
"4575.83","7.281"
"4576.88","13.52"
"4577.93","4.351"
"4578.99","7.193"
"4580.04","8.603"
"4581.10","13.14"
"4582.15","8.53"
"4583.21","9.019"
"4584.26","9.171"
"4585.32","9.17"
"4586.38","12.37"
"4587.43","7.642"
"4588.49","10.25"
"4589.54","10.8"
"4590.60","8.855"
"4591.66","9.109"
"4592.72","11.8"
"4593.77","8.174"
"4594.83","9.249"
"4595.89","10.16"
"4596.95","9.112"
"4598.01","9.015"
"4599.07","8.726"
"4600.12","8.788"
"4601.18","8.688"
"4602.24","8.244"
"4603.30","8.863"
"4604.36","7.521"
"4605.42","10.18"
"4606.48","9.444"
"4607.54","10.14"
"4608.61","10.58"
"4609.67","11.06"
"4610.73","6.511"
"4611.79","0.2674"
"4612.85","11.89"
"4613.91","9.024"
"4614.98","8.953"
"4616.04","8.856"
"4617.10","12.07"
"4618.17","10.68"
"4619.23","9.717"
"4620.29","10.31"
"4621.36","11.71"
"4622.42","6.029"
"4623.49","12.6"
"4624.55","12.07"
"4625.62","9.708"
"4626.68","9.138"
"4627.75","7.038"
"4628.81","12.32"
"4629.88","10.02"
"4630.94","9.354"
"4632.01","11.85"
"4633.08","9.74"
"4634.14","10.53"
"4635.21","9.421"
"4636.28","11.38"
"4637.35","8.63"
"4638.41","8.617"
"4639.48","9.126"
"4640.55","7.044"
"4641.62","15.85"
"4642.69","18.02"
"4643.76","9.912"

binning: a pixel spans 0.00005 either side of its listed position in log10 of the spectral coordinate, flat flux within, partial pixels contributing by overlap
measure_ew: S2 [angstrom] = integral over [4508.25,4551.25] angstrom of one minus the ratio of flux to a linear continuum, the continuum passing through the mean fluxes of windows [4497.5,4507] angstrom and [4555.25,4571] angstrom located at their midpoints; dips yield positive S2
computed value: -0.6 angstrom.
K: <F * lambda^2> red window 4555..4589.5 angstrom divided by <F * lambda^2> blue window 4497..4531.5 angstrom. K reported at 1.04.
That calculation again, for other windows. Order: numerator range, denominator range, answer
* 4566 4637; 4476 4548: 1.08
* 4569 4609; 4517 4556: 1.03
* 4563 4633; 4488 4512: 1.10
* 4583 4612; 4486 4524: 1.05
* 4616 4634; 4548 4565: 1.16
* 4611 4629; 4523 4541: 1.09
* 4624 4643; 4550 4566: 1.17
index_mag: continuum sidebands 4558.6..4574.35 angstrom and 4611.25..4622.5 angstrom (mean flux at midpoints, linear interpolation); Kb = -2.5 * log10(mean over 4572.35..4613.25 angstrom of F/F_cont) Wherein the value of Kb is 0.05 mag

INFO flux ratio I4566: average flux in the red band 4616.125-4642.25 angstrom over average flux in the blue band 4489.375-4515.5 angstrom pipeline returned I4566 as 1.1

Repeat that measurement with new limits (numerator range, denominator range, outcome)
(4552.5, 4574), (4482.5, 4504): 1.08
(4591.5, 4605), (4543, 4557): 1.01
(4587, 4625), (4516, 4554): 1.03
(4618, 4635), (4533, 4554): 1.11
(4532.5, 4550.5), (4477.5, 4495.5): 1.01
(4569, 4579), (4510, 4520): 0.90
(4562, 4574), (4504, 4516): 1.03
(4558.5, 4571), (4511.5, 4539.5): 1.05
